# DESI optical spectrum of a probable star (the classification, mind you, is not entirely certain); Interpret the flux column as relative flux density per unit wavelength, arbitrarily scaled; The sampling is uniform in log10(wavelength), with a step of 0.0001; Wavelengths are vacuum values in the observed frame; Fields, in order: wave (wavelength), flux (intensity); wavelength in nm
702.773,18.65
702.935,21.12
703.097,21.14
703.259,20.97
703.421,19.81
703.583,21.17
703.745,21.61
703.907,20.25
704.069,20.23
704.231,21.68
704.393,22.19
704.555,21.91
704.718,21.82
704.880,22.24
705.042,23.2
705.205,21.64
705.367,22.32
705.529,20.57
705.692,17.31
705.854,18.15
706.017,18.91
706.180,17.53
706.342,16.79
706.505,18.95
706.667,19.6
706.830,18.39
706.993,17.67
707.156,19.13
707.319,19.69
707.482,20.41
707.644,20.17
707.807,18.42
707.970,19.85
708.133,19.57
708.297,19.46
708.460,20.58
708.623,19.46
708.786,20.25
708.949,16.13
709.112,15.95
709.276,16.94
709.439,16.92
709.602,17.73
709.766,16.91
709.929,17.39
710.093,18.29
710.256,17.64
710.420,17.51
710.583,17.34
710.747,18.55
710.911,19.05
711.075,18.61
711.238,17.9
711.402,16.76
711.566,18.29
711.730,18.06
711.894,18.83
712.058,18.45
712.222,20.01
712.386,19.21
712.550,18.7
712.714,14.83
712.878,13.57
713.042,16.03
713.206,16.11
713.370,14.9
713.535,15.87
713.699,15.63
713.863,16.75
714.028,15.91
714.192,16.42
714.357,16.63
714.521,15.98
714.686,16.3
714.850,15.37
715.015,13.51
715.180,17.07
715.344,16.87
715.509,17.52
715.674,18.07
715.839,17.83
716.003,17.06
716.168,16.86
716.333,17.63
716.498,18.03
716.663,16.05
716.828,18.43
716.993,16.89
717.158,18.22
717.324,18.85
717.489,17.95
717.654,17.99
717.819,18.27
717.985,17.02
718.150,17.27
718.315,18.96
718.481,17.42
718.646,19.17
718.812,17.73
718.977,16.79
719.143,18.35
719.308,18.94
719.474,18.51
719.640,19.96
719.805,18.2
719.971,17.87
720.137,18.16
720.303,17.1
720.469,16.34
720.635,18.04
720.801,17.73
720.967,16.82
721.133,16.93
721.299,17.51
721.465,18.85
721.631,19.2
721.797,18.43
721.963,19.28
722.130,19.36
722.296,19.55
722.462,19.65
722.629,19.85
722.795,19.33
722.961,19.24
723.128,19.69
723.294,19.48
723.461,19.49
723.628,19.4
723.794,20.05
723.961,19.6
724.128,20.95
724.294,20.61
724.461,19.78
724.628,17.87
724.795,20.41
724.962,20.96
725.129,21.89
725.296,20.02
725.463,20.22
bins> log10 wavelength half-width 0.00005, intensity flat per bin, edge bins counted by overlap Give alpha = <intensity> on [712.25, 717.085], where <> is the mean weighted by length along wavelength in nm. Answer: 16.6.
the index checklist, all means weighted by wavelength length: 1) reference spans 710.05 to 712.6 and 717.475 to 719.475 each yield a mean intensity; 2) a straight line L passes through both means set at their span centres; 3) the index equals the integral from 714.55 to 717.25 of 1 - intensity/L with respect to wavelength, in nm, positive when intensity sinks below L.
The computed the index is 0.17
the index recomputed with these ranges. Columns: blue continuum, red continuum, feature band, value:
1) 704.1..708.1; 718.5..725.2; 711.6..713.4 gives 0.21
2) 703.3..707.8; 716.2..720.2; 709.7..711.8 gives 0.15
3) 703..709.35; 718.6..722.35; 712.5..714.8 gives 0.37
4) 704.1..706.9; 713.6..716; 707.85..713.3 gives 0.07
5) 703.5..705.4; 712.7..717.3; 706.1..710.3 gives 0.29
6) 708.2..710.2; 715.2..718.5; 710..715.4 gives 0.26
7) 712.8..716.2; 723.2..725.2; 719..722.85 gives 0.07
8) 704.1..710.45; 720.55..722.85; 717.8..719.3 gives 0.07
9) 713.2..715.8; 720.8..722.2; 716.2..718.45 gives -0.10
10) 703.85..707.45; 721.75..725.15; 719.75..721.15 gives 0.16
